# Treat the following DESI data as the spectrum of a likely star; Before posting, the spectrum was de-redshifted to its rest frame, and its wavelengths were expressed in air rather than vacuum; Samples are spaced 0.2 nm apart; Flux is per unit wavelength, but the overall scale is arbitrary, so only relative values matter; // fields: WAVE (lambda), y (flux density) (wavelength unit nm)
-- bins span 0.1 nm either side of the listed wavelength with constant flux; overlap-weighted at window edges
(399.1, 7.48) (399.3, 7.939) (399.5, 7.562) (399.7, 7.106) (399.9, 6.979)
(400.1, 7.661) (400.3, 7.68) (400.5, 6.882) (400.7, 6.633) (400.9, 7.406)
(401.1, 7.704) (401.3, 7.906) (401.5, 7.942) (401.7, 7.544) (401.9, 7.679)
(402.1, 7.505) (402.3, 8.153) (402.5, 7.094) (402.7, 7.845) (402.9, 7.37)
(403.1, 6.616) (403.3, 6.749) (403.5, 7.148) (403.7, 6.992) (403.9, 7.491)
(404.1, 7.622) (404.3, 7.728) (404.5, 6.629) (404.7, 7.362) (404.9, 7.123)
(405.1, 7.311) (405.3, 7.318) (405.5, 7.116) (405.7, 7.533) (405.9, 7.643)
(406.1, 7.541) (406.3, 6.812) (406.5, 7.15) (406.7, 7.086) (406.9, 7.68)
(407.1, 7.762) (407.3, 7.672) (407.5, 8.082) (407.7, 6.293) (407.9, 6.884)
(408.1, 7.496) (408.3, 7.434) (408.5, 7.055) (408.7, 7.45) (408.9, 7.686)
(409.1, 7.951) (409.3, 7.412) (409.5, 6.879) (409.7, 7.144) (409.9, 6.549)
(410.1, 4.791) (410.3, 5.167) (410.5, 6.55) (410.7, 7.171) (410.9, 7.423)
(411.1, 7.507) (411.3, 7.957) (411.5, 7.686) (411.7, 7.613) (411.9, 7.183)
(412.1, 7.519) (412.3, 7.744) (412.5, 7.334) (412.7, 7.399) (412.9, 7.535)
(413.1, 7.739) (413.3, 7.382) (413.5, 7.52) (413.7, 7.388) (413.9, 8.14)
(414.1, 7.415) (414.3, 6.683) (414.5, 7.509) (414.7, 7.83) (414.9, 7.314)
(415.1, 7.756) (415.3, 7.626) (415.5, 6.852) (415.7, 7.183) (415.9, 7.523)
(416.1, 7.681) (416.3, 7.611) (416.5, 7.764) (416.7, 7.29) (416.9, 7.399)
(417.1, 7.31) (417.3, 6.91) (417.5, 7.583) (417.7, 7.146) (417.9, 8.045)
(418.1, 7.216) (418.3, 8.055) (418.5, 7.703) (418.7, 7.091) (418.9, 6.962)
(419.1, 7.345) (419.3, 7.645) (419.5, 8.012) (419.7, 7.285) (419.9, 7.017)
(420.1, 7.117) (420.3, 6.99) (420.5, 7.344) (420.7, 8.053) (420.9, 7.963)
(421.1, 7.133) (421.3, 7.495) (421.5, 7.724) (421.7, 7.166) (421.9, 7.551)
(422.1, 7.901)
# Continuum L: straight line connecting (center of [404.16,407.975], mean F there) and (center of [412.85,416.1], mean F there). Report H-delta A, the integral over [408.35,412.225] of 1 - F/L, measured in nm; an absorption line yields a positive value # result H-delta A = 0.15 nm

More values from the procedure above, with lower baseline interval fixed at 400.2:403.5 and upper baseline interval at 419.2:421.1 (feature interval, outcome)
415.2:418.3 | 0.01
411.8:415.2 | -0.02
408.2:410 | 0.04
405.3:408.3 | 0.03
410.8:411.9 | -0.02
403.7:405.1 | 0.02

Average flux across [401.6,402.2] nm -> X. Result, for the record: 7.58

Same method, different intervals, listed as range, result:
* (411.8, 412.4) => 7.48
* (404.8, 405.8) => 7.28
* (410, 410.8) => 5.92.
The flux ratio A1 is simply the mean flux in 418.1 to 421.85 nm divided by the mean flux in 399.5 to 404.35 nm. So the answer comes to 1.0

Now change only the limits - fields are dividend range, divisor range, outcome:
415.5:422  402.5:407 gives 1.02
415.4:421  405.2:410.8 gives 1.04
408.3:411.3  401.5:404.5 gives 0.94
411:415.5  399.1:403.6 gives 1.01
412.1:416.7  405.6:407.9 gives 1.02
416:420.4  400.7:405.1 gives 1.00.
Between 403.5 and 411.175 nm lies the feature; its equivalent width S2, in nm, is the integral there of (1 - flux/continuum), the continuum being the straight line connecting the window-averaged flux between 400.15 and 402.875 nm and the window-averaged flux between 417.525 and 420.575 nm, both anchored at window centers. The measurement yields 0.33 nm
